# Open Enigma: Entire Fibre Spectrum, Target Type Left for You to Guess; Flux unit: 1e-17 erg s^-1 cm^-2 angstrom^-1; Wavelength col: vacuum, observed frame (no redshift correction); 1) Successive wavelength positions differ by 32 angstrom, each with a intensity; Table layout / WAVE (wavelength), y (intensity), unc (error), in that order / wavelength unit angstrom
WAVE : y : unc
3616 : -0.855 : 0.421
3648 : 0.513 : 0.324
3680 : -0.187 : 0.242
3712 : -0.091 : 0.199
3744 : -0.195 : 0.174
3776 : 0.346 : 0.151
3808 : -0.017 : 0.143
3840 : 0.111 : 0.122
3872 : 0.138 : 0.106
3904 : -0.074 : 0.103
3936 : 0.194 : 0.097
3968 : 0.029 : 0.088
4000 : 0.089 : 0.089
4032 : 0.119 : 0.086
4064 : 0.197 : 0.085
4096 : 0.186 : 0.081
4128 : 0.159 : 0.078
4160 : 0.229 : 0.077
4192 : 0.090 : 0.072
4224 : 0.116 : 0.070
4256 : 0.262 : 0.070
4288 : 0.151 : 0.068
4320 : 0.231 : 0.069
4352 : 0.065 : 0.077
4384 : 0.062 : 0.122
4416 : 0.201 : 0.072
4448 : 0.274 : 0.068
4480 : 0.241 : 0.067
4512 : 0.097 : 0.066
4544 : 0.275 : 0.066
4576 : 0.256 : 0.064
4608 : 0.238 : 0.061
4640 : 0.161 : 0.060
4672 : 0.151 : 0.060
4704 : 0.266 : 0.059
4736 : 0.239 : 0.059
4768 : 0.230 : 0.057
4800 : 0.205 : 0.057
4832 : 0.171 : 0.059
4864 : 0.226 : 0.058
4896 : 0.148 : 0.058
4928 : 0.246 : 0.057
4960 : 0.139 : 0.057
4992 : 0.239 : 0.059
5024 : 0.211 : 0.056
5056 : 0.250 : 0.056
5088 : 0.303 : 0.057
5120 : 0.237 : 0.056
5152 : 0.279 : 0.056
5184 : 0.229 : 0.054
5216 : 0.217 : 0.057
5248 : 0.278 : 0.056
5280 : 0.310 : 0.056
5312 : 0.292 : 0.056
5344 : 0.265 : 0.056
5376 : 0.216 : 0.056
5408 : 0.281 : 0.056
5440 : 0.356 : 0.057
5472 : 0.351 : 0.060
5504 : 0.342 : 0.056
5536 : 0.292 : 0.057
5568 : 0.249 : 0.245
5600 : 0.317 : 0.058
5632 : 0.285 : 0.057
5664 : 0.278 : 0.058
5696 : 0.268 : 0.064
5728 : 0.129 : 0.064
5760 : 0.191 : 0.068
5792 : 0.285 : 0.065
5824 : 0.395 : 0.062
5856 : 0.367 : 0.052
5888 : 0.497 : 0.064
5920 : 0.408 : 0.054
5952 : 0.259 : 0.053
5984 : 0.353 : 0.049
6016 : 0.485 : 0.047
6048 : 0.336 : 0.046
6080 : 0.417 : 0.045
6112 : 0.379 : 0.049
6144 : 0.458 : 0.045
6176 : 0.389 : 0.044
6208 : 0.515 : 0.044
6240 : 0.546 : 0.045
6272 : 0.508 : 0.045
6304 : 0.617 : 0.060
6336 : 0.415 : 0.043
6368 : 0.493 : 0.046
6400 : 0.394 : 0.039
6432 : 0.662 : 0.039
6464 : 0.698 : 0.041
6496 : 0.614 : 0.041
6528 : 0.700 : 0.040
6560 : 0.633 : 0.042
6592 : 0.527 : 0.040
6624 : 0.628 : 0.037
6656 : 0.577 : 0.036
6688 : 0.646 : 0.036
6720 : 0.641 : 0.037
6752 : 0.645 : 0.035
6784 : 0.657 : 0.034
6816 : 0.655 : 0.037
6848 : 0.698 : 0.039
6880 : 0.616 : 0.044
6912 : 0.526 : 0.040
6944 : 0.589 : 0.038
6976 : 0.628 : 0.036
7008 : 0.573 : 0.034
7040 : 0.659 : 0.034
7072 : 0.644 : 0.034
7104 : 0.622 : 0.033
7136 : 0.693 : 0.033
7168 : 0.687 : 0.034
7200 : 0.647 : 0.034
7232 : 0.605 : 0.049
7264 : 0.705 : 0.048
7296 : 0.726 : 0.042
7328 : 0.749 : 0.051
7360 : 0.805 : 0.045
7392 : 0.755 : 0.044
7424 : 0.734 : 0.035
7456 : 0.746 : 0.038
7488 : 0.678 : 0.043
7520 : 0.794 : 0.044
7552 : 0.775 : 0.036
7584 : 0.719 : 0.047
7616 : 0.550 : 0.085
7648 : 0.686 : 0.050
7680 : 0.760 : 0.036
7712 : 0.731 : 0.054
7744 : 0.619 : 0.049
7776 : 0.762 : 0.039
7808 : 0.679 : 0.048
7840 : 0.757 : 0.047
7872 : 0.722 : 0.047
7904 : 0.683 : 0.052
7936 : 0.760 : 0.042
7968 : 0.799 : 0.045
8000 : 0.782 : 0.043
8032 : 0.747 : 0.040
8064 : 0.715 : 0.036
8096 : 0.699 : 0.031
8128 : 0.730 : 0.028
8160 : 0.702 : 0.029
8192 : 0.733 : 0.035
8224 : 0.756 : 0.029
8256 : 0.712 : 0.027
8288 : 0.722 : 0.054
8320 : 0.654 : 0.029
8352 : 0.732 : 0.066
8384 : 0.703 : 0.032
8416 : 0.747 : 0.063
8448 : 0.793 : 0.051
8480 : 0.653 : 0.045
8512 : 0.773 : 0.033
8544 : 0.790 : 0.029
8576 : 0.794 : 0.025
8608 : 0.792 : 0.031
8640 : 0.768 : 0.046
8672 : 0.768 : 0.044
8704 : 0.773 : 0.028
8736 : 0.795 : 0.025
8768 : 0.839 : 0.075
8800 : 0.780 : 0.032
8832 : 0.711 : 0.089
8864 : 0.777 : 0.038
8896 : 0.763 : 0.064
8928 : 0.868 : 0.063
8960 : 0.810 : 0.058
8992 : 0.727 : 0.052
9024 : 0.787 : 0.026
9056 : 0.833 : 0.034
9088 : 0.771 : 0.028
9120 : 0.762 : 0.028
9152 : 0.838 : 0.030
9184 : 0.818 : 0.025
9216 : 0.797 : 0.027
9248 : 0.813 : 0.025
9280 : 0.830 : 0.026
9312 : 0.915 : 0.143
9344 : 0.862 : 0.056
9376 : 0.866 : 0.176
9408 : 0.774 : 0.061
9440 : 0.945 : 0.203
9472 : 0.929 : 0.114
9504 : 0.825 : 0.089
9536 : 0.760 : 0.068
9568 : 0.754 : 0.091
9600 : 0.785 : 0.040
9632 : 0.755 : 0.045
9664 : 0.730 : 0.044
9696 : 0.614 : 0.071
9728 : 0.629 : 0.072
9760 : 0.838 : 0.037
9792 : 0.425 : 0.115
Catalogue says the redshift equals 0.610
